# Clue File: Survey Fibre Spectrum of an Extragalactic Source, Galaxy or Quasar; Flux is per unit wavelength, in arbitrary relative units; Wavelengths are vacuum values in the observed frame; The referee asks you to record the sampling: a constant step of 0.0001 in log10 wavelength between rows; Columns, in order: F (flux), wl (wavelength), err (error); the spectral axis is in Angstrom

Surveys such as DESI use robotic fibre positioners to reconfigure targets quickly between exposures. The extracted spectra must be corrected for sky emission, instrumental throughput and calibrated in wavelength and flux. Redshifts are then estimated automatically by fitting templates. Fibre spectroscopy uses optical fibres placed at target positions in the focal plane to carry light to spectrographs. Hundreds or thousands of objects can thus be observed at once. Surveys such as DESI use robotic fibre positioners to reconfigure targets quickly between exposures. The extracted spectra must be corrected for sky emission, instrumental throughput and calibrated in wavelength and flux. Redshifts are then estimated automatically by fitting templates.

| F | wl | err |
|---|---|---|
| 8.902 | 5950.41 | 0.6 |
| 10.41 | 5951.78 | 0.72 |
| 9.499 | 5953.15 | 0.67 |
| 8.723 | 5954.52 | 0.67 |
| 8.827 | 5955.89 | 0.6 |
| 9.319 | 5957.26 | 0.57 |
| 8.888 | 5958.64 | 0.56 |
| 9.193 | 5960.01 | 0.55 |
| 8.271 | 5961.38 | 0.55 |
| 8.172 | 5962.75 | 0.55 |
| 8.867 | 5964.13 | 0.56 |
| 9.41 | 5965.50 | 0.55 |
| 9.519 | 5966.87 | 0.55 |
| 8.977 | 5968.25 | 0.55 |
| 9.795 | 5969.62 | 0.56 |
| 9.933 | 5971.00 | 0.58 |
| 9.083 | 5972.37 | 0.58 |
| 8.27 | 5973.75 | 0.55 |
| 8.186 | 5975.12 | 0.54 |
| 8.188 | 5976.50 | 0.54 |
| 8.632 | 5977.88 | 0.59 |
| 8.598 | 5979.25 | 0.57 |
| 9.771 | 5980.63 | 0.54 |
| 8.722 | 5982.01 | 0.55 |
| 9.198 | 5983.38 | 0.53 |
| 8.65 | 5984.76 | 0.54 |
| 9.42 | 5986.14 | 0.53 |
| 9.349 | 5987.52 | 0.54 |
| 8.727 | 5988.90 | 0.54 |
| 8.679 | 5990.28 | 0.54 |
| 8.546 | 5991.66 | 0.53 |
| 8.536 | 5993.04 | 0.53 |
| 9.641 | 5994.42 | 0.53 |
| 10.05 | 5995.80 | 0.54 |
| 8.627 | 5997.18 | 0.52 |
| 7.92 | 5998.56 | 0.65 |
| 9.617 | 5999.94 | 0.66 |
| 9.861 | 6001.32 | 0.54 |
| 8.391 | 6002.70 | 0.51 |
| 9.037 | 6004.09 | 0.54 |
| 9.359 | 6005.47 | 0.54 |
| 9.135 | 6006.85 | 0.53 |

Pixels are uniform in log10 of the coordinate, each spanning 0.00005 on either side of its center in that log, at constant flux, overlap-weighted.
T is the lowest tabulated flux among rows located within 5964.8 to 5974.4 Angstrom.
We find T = 8.27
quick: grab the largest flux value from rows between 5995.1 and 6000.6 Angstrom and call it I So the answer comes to 10.05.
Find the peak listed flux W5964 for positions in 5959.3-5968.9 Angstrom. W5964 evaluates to 9.519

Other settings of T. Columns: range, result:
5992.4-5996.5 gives 8.536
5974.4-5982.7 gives 8.186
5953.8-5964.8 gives 8.172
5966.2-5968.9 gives 8.977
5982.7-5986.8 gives 8.65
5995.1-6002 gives 7.92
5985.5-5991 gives 8.679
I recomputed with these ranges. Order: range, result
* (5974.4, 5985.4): 9.771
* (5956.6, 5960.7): 9.319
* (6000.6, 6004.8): 9.861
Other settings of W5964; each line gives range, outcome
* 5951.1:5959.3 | 10.41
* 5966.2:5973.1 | 9.933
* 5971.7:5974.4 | 9.083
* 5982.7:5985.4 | 9.198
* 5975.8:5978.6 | 8.632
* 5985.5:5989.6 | 9.42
